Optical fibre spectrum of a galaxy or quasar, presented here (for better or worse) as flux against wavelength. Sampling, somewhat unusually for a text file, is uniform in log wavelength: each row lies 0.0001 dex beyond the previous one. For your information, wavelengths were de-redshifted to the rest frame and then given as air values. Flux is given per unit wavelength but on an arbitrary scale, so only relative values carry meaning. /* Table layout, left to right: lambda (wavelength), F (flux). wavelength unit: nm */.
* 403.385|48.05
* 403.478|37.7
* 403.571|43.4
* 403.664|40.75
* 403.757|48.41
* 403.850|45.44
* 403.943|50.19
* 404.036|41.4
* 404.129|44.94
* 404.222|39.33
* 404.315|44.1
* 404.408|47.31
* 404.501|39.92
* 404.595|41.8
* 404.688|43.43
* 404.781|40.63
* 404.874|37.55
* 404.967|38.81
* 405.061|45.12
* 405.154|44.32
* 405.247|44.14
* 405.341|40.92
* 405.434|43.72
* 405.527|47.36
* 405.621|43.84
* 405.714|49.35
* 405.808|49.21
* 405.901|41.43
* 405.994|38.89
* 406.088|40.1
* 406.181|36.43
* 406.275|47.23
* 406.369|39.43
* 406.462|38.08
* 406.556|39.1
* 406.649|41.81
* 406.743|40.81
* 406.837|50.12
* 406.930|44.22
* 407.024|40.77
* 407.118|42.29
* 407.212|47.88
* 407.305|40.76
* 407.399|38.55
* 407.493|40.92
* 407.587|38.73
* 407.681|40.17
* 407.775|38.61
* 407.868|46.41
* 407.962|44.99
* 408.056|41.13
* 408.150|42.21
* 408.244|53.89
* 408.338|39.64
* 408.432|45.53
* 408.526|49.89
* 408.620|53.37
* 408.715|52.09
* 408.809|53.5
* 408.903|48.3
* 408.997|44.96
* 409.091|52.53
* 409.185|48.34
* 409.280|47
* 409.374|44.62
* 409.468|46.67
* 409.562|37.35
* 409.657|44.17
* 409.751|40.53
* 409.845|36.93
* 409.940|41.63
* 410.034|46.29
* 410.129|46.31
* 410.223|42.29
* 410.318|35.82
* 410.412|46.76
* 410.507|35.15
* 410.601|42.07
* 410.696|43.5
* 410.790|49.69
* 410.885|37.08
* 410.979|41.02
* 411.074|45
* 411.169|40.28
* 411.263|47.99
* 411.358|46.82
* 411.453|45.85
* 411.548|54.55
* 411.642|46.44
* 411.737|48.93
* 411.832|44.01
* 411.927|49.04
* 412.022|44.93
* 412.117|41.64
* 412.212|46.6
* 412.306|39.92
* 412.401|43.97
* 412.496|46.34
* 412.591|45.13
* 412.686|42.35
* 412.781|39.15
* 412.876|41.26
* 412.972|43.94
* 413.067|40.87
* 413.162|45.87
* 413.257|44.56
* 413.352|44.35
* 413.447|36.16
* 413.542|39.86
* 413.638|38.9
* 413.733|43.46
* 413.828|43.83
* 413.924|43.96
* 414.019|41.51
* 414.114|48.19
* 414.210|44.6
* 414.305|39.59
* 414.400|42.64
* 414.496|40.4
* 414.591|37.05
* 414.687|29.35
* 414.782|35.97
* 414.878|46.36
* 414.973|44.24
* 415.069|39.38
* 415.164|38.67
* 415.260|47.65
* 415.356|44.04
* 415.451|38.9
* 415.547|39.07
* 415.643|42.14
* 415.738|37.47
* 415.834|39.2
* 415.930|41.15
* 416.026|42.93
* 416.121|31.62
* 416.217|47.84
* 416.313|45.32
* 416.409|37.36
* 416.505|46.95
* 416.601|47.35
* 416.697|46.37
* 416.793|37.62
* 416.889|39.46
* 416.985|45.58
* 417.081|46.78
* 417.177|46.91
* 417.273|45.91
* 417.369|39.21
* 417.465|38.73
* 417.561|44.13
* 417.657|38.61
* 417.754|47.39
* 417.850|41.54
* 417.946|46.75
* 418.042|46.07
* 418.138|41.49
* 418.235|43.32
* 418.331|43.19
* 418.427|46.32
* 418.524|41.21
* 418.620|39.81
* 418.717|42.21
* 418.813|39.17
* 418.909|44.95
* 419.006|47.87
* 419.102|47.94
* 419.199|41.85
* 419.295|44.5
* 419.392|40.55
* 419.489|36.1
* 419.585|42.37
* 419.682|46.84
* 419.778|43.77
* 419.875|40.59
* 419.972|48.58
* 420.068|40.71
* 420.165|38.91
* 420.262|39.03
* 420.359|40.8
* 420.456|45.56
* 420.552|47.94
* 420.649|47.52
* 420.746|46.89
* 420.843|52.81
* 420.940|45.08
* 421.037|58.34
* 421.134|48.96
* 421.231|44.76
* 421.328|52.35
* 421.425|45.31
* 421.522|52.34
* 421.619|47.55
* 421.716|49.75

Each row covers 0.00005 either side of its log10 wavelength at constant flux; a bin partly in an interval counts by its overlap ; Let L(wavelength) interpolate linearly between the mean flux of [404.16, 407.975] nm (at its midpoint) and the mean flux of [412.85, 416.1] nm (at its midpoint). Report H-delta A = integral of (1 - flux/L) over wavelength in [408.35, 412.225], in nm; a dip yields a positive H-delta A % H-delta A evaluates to -0.31 nm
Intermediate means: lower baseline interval 42.4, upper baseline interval 41.3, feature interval 45.2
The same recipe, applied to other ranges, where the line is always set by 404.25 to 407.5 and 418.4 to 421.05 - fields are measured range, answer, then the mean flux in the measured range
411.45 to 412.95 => -0.060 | 45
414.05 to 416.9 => 0.147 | 41.3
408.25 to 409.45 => -0.156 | 48.5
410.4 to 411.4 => 0.001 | 43.1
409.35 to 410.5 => 0.023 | 42.1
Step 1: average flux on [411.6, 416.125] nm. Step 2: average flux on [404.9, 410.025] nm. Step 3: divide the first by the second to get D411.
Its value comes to 0.96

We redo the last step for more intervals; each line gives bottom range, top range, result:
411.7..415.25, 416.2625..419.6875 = 1.02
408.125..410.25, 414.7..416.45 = 0.89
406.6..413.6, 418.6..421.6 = 1.02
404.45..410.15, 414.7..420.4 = 0.97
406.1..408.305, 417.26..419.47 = 1.02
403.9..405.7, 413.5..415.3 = 0.96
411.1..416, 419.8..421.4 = 1.08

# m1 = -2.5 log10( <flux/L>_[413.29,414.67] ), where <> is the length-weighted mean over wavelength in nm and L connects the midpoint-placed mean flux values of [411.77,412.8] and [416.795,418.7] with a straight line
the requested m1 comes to 0.059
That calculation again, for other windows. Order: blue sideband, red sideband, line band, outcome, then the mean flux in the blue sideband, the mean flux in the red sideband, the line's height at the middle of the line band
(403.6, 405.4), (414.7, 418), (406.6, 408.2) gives 0.012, 43.1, 42.2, 42.9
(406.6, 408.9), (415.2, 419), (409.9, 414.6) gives 0.006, 44.6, 42.6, 43.7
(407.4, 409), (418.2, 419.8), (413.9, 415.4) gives 0.065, 45.4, 43.1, 44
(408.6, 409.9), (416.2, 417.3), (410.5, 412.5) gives 0.022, 46.3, 44.3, 45.7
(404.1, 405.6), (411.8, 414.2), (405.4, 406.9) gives -0.004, 42.7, 43.2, 42.8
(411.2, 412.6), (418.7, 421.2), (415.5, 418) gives 0.069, 46.1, 44.6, 45.2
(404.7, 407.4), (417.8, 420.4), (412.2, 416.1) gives 0.029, 42.6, 42.8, 42.8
